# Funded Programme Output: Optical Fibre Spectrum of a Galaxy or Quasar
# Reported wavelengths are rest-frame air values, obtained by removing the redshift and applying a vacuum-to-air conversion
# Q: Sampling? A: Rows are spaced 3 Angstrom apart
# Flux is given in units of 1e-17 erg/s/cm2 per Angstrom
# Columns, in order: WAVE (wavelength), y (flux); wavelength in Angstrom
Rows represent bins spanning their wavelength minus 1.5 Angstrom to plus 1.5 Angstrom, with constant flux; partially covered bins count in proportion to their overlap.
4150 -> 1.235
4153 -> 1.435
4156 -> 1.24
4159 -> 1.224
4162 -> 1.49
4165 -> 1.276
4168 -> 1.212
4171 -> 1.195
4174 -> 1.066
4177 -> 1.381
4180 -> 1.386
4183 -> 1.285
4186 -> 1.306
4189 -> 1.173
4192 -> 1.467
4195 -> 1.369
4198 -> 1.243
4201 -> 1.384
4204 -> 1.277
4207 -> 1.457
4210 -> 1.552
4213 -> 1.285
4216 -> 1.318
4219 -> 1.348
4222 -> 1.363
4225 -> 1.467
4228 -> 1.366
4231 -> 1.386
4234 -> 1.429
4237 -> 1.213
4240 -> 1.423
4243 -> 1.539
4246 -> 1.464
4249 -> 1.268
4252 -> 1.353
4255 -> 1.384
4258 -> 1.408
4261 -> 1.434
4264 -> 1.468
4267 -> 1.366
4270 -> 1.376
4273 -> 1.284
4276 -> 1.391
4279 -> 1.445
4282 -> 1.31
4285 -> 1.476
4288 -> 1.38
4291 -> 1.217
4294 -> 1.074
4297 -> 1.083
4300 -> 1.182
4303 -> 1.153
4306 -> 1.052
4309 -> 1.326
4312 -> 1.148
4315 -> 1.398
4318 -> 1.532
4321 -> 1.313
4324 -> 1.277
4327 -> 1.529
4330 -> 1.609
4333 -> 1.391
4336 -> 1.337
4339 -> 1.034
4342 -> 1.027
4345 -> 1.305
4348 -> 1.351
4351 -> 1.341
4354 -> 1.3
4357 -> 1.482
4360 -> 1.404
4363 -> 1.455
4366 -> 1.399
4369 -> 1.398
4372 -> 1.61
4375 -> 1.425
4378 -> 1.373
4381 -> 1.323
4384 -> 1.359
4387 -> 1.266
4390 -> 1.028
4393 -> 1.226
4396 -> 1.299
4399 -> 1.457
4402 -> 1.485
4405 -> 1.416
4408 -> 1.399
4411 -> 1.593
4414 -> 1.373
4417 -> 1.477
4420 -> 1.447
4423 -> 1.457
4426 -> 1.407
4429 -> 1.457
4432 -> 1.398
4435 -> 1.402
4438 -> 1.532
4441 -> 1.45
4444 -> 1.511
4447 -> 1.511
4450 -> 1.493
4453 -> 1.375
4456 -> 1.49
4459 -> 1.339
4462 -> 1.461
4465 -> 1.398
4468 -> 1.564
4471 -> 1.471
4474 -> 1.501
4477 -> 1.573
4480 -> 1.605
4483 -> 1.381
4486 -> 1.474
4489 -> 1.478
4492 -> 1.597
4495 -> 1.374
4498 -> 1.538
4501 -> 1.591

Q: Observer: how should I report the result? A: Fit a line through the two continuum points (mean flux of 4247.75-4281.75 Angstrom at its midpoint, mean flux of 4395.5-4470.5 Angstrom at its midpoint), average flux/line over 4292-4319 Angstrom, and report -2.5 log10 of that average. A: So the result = 0.15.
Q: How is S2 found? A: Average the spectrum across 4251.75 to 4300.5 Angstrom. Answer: 1.33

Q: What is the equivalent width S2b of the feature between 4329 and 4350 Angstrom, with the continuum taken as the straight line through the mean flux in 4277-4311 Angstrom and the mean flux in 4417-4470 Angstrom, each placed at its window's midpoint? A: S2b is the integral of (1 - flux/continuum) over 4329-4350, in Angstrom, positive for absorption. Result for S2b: 0.3 Angstrom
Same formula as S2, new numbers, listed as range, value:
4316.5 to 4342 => 1.36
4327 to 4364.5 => 1.34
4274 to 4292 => 1.37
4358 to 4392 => 1.37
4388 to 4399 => 1.23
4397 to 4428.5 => 1.45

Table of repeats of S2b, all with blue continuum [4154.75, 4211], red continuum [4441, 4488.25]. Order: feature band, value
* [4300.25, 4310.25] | 1.5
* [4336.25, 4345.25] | 1.8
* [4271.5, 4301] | 1.9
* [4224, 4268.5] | -1.6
